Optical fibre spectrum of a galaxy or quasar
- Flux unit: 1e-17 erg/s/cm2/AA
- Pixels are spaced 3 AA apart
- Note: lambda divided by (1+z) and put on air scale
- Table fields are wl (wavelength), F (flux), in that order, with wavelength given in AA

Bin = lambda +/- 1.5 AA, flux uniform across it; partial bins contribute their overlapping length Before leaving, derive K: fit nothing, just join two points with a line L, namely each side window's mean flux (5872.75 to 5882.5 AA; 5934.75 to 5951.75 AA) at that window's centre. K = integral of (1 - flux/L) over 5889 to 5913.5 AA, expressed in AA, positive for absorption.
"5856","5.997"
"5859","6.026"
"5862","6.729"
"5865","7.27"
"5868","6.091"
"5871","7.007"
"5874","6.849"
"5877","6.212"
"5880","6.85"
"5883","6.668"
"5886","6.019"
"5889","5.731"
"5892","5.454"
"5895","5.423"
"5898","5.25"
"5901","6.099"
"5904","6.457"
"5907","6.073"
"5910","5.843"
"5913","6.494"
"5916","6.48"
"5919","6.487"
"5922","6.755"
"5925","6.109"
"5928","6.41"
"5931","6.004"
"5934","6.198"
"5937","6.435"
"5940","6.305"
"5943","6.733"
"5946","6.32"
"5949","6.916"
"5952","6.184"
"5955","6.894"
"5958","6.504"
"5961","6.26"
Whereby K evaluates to 2.7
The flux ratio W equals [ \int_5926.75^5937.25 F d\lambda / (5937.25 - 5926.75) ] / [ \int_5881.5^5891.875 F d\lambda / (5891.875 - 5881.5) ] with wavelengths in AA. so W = 1.03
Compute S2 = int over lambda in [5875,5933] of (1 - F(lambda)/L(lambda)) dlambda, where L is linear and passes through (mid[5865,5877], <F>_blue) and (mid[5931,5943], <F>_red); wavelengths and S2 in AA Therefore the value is 3.1 AA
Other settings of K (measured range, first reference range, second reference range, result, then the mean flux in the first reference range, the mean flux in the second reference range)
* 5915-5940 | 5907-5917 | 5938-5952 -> 0.1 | 6.23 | 6.52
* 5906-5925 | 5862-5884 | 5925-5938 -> 0.1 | 6.71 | 6.24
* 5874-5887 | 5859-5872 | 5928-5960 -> 0.3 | 6.68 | 6.44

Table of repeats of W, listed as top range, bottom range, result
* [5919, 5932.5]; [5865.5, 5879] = 0.96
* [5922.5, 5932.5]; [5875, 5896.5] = 1.03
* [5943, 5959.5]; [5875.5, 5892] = 1.06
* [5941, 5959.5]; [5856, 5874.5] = 1.00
